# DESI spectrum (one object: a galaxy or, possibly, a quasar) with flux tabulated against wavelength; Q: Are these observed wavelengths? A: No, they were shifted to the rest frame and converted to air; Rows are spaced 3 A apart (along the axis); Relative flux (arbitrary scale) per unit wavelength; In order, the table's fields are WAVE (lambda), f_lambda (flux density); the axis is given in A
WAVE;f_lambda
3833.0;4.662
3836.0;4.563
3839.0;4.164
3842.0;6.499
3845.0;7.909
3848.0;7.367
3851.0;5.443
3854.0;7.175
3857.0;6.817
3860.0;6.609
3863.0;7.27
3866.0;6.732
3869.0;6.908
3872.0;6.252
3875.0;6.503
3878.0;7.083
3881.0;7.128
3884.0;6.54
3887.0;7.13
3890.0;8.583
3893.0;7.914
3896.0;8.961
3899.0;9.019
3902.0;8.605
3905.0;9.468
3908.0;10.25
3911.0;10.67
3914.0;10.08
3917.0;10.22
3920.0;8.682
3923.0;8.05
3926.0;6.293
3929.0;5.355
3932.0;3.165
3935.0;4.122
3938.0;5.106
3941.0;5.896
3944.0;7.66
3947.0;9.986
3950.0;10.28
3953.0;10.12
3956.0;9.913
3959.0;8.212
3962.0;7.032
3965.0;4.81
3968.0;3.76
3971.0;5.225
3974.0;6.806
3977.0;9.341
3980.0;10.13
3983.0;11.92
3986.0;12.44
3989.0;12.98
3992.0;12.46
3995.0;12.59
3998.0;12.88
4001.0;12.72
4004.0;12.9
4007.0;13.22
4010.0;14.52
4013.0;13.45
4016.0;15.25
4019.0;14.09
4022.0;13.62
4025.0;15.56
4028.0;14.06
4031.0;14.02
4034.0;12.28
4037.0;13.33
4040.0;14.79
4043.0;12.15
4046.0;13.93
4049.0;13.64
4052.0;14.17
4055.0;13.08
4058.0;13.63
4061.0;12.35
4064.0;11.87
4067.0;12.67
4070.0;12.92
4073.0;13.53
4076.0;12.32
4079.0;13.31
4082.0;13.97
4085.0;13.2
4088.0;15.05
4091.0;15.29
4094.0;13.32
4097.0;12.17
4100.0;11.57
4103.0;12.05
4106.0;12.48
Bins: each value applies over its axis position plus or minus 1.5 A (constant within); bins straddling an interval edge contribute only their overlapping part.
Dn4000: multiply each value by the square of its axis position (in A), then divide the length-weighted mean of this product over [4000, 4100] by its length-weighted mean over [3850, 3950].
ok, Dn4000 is 1.9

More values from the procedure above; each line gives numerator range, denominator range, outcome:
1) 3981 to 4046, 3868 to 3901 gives 1.91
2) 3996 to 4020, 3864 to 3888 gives 2.14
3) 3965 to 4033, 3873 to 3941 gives 1.63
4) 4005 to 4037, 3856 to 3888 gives 2.21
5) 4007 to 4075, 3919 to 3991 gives 1.81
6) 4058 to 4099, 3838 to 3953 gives 1.94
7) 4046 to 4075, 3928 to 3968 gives 2.00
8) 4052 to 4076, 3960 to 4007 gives 1.35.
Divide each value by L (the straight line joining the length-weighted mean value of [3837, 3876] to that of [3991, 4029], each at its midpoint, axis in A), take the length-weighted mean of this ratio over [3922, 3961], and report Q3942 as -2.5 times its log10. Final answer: 0.412 mag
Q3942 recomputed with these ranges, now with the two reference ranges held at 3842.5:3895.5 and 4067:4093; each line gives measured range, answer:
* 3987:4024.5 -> -0.19 mag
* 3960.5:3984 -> 0.38 mag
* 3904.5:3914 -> -0.22 mag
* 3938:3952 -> 0.16 mag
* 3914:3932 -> 0.15 mag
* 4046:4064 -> -0.04 mag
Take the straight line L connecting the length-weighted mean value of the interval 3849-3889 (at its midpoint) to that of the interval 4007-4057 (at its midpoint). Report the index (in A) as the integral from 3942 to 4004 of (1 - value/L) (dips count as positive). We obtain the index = 9.5 A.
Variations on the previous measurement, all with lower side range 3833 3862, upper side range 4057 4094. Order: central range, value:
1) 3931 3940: 4.7 A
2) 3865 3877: 0.6 A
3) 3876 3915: -3.9 A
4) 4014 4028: -3.5 A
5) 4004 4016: -2.7 A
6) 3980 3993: -2.0 A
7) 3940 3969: 5.0 A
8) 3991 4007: -2.7 A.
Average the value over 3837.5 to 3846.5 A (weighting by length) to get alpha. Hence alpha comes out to 6.19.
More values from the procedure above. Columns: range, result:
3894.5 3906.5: 9.01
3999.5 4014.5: 13.4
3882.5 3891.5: 7.42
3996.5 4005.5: 12.8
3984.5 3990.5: 12.7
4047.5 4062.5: 13.4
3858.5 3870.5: 6.88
